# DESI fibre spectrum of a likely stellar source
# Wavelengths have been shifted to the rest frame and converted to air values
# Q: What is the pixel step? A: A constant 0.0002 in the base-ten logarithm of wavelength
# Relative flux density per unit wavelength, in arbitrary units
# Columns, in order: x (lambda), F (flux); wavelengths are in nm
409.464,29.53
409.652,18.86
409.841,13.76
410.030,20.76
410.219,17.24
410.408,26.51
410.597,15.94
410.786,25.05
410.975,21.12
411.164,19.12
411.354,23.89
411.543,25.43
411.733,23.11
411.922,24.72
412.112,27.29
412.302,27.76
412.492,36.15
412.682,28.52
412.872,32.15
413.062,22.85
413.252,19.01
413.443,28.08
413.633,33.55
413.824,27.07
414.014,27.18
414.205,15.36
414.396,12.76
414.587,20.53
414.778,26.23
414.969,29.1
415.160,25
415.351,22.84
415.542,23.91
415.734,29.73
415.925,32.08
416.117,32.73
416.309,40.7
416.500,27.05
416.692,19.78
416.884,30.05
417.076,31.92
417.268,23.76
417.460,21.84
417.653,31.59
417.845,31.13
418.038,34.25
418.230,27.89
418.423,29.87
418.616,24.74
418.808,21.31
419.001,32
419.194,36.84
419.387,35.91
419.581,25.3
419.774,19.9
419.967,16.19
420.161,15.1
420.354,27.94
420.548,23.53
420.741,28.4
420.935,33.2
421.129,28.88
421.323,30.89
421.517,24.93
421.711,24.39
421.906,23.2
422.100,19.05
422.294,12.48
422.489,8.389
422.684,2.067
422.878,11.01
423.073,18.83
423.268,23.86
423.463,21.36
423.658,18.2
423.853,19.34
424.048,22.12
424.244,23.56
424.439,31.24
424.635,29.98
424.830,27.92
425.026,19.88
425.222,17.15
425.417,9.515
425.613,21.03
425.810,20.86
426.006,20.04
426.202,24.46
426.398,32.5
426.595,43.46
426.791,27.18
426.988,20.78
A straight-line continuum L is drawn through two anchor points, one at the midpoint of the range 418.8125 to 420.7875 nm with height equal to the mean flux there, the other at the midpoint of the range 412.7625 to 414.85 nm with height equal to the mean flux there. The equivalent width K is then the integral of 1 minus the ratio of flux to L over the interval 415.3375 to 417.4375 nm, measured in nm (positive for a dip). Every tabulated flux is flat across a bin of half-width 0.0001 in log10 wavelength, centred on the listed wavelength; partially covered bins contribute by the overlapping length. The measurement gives -0.318 nm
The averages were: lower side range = 24.1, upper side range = 25.8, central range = 28.6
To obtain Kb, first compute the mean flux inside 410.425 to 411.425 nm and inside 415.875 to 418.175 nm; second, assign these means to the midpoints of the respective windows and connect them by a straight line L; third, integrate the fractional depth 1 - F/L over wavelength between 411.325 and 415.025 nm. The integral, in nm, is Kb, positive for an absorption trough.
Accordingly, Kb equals -0.19 nm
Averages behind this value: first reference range 21.4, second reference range 29.7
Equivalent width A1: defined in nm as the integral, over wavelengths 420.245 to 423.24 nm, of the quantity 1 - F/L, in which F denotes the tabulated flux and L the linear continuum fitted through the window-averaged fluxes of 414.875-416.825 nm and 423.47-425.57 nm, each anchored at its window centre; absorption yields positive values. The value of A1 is 0.36 nm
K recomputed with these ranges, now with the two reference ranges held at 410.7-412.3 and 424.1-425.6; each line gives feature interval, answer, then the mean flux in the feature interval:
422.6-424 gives 0.372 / 16.7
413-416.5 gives -0.369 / 26.1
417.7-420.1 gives -0.475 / 27.8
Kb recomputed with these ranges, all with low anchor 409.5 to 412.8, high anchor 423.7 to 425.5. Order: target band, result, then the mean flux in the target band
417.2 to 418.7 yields -0.35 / 28.2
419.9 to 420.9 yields -0.02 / 23.1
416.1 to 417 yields -0.27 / 29.9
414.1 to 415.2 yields 0.08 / 21.4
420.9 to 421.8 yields -0.22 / 28.2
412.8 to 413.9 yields -0.18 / 27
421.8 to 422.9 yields 0.47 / 12.9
